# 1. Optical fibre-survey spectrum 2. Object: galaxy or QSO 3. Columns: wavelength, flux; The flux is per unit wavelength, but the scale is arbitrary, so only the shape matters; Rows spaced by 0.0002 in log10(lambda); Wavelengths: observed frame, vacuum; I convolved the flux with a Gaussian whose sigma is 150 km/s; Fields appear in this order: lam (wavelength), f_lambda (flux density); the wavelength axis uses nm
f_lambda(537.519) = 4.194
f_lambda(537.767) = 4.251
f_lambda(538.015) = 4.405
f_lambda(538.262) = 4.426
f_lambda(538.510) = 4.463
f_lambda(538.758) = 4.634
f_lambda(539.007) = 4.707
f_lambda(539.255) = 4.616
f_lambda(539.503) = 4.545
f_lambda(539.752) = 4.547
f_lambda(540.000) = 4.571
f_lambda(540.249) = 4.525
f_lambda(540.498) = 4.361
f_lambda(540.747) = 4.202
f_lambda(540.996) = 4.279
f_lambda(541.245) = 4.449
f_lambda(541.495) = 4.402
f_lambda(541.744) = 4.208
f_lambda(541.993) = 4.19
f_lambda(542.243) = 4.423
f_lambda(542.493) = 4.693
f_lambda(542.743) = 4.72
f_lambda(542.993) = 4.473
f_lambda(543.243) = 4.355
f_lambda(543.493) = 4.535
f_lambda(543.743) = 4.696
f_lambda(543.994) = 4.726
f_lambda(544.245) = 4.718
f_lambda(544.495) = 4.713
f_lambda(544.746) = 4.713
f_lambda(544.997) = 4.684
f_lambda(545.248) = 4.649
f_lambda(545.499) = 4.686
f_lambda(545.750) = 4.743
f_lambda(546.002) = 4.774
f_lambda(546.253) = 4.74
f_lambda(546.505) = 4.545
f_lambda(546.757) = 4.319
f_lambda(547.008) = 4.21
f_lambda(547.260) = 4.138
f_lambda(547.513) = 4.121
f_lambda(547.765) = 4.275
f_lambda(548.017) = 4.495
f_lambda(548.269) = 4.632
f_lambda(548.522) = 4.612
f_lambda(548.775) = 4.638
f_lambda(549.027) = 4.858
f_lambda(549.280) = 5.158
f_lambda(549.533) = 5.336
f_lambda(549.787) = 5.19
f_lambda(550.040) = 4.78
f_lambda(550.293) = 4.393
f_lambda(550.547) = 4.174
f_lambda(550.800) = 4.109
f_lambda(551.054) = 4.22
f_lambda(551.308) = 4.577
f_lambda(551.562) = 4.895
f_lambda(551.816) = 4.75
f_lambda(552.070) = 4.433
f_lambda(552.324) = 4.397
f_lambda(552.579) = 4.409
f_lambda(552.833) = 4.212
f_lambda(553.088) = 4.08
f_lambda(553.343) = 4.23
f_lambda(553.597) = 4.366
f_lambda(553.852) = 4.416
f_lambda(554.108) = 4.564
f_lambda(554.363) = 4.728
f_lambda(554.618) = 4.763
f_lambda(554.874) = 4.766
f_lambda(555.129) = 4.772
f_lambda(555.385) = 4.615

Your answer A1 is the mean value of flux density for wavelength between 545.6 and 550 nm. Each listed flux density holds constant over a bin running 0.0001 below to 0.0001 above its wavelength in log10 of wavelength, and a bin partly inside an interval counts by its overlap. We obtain 4.64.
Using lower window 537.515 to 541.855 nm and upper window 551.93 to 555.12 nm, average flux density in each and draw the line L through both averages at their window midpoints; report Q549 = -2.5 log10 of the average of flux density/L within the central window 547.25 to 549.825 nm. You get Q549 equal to -0.05 mag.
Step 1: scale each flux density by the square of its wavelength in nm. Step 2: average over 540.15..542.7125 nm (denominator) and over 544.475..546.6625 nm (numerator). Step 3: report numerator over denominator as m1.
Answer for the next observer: 1.09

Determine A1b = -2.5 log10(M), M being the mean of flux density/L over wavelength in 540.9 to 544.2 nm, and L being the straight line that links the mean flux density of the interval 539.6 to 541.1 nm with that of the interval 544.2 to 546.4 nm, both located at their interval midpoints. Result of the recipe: 0.02 mag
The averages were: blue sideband 4.42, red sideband 4.71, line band 4.48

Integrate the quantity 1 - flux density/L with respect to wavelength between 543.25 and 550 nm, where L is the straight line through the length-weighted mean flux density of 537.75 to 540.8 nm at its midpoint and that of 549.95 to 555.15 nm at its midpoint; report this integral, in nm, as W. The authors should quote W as -0.25 nm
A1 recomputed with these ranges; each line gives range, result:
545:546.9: 4.64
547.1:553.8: 4.52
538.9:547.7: 4.51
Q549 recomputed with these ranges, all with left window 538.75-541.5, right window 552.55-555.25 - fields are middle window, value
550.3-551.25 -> 0.07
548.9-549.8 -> -0.15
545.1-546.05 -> -0.05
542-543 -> -0.01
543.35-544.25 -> -0.04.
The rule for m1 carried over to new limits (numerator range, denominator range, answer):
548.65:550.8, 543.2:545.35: 1.05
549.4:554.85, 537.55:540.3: 1.05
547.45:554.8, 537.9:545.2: 1.04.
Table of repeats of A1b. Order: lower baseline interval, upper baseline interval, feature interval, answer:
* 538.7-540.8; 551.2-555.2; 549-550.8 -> -0.06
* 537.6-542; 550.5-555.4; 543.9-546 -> -0.06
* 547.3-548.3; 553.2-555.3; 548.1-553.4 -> -0.03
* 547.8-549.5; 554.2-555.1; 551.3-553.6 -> 0.07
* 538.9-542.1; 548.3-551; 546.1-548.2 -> 0.06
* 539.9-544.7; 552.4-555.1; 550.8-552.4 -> -0.01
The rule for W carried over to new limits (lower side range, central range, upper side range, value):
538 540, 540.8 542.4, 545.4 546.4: 0.10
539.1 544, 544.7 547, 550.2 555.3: -0.08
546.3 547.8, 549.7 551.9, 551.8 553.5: -0.12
